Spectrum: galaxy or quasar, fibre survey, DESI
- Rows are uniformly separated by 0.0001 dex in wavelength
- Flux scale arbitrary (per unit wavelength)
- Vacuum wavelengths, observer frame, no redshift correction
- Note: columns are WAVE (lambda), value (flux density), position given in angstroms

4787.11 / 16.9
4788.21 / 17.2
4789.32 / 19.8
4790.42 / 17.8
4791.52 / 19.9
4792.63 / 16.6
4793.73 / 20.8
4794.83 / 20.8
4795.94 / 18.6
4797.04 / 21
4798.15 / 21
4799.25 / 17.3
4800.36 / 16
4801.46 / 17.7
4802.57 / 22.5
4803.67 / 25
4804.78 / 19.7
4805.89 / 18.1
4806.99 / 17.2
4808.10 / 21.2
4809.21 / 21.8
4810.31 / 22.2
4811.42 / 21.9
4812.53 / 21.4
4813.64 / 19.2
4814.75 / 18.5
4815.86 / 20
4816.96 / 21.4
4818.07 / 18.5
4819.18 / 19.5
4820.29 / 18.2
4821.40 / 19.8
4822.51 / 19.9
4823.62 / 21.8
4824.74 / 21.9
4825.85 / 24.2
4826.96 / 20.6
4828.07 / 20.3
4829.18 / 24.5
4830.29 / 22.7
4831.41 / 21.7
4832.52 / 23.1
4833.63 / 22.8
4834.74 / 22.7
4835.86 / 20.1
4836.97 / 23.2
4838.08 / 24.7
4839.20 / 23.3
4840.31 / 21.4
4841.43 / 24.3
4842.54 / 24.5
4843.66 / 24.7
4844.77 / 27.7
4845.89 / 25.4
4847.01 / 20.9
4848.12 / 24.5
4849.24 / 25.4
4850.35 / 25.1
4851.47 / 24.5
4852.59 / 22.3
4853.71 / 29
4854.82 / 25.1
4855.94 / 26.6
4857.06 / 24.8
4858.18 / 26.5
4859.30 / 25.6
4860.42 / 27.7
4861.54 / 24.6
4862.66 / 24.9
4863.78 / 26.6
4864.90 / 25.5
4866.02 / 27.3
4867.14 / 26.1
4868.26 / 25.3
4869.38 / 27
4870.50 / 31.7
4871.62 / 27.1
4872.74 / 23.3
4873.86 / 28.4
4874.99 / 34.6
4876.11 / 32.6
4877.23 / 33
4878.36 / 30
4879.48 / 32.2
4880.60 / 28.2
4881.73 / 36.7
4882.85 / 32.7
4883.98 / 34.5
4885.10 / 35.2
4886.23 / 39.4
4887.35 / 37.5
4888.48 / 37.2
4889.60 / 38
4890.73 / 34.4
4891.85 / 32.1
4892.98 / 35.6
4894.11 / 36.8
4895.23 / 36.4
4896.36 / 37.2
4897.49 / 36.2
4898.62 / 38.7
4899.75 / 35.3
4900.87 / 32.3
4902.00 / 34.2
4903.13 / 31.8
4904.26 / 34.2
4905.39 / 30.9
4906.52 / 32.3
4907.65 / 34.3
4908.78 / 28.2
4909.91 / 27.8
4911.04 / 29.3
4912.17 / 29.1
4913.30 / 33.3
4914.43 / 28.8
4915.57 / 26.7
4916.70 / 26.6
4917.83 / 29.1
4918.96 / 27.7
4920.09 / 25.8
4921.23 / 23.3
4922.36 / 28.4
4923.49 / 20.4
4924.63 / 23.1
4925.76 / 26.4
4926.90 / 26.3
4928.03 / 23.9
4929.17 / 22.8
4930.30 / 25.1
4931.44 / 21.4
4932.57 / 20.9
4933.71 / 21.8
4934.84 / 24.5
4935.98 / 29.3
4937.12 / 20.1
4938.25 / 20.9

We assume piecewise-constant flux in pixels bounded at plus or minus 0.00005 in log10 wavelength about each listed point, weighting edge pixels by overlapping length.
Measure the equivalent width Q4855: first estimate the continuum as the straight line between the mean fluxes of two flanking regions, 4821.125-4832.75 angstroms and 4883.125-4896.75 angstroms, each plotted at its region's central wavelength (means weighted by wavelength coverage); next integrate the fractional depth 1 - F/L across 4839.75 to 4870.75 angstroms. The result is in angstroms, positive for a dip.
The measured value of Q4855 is 3.0 angstroms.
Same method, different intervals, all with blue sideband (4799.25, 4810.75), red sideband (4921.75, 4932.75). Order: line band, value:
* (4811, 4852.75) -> -2.8 angstroms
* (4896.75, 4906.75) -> -4.7 angstroms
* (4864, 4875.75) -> -3.0 angstroms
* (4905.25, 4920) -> -3.7 angstroms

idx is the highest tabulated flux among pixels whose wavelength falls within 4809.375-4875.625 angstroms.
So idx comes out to 34.6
